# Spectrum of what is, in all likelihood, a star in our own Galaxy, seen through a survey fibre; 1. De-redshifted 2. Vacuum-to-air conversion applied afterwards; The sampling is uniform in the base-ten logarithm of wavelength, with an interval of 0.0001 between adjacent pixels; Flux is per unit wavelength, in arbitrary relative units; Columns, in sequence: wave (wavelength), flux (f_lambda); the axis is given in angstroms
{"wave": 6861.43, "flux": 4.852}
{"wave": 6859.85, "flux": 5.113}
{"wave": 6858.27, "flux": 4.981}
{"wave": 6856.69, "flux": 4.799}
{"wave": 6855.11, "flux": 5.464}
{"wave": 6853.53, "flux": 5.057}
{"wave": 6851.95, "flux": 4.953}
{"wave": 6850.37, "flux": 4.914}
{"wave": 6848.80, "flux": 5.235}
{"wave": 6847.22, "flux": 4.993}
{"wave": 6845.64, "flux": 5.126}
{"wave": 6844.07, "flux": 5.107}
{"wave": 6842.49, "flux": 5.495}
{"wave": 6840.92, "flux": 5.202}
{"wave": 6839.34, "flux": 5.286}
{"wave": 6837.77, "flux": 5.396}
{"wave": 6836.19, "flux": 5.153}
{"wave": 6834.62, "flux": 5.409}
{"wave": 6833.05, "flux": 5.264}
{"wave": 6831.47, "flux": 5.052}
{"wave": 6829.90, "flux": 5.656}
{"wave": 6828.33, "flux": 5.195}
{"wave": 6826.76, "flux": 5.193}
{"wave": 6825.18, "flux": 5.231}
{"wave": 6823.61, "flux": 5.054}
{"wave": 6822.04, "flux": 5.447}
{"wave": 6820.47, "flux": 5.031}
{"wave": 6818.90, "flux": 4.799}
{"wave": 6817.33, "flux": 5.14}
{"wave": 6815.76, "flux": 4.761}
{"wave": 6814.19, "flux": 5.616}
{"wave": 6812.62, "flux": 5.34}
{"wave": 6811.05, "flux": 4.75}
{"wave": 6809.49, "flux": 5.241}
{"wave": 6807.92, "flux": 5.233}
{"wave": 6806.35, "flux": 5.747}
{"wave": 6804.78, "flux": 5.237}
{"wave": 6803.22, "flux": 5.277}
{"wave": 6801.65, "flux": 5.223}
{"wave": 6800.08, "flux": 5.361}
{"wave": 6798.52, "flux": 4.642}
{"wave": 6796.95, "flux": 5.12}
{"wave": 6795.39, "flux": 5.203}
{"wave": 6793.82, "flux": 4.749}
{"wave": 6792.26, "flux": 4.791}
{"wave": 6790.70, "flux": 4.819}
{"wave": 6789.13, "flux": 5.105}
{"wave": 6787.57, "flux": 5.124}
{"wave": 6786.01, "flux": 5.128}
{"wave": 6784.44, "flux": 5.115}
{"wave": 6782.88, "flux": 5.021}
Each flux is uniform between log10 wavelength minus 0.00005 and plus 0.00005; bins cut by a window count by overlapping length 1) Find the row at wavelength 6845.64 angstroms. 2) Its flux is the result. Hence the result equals 5.126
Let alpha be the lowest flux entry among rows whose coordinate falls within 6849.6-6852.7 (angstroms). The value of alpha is 4.914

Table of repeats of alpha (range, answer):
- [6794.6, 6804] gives 4.642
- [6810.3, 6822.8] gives 4.75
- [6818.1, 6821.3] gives 4.799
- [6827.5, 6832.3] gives 5.052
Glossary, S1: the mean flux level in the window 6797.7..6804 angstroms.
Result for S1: 5.12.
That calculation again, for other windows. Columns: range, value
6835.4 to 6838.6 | 5.28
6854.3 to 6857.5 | 5.12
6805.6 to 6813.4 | 5.26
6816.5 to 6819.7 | 4.97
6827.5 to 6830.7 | 5.43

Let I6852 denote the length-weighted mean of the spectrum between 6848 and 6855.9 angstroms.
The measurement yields 5.12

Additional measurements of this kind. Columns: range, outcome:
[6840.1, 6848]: 5.18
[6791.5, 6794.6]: 4.78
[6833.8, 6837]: 5.28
